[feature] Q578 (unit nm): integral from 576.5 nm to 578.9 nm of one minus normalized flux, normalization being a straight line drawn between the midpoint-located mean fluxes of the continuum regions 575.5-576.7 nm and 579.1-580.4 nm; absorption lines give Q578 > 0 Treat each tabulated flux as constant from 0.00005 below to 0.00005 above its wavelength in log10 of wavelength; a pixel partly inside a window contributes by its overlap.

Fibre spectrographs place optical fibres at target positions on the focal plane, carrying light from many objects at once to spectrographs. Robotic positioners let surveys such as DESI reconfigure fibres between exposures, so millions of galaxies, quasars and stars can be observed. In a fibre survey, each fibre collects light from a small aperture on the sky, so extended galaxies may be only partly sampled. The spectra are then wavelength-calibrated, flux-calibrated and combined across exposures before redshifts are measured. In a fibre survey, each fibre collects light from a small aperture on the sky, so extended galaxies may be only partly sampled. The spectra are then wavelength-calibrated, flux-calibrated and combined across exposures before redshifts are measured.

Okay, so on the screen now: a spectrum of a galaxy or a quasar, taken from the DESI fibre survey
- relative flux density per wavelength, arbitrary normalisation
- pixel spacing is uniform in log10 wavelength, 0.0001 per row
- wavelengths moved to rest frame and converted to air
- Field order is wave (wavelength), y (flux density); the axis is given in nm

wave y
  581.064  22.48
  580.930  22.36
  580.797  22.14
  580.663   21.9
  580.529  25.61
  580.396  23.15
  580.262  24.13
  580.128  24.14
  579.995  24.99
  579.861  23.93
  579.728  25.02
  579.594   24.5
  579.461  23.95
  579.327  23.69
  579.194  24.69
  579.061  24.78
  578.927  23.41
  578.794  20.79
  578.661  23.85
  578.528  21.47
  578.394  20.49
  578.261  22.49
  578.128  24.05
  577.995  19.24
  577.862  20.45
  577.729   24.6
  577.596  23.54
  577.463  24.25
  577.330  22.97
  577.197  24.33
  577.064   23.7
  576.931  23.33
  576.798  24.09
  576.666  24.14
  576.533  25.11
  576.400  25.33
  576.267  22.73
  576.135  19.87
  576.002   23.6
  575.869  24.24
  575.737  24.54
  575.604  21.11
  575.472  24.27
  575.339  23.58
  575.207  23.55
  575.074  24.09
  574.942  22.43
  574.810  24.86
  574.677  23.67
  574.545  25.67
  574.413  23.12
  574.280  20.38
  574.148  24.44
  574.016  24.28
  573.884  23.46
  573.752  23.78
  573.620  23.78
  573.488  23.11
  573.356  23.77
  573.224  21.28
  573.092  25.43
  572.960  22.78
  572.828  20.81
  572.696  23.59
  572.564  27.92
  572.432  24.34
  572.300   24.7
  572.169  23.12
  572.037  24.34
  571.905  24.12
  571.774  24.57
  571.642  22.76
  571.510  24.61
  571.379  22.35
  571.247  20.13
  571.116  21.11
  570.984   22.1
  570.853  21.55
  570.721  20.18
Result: 0.09 nm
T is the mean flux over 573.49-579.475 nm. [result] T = 23.3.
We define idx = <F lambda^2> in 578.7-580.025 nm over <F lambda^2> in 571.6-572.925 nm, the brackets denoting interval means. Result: 1.0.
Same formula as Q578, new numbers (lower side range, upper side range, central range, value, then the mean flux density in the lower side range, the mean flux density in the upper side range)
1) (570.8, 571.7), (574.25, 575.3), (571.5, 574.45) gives -0.11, 22.1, 23.6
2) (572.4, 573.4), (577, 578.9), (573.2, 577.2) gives -0.06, 23.7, 22.6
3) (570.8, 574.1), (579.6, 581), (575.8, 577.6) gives -0.01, 23.4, 23.8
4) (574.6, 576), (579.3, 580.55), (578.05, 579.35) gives 0.06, 23.6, 24.3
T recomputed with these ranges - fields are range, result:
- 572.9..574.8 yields 23.5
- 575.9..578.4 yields 23.1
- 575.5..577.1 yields 23.5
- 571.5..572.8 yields 24.3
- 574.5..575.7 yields 23.7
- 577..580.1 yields 23.3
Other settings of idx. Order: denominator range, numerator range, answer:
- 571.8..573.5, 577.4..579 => 0.96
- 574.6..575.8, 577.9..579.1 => 0.95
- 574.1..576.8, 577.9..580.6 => 1.01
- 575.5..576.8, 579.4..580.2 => 1.05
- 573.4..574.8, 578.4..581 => 1.02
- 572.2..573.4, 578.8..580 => 1.04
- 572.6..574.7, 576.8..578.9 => 0.98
